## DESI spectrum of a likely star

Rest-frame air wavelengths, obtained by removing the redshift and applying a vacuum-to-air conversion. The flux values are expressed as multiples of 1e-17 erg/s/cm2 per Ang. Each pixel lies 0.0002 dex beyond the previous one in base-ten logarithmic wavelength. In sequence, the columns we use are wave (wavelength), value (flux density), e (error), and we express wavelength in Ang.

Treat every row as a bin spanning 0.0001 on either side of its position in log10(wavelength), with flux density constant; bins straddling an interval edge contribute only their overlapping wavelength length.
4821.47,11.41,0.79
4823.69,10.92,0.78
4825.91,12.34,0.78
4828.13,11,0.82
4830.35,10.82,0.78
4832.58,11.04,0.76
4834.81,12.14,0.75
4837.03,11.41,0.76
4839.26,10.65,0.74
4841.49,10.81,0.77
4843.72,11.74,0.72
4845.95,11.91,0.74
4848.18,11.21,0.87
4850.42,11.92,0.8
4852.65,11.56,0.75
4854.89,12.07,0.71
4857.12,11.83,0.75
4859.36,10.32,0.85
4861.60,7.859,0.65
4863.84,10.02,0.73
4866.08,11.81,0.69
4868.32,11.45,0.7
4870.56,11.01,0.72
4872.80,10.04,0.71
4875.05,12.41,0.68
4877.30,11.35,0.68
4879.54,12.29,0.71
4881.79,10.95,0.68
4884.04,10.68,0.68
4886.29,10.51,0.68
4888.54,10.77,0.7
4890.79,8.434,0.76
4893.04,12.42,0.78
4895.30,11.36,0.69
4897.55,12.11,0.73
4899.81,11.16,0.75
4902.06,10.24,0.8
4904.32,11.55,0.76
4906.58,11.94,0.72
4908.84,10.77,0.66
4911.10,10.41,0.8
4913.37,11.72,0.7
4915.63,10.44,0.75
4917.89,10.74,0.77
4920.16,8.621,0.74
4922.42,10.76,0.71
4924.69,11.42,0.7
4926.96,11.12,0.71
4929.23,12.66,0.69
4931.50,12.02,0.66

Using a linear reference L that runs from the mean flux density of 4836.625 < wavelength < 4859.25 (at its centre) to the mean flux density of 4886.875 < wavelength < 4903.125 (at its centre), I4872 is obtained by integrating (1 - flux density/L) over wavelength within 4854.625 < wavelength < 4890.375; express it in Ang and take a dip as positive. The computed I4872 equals 0.9 Ang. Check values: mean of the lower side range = 11.5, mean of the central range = 10.9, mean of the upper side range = 10.9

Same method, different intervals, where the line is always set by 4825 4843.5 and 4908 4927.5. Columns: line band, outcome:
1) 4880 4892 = 0.6 Ang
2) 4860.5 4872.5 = 0.7 Ang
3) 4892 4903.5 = -0.7 Ang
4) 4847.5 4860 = -0.4 Ang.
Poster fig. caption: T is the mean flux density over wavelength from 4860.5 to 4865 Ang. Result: 8.97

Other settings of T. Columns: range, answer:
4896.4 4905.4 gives 11.3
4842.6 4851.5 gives 11.7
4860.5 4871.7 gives 10.4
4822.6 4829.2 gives 11.4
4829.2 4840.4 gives 11.2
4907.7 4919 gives 10.8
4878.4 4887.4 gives 11.1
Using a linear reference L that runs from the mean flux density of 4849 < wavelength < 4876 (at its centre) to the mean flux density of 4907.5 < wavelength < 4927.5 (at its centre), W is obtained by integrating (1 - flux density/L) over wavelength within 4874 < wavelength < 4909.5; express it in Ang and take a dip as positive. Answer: -1.17 Ang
